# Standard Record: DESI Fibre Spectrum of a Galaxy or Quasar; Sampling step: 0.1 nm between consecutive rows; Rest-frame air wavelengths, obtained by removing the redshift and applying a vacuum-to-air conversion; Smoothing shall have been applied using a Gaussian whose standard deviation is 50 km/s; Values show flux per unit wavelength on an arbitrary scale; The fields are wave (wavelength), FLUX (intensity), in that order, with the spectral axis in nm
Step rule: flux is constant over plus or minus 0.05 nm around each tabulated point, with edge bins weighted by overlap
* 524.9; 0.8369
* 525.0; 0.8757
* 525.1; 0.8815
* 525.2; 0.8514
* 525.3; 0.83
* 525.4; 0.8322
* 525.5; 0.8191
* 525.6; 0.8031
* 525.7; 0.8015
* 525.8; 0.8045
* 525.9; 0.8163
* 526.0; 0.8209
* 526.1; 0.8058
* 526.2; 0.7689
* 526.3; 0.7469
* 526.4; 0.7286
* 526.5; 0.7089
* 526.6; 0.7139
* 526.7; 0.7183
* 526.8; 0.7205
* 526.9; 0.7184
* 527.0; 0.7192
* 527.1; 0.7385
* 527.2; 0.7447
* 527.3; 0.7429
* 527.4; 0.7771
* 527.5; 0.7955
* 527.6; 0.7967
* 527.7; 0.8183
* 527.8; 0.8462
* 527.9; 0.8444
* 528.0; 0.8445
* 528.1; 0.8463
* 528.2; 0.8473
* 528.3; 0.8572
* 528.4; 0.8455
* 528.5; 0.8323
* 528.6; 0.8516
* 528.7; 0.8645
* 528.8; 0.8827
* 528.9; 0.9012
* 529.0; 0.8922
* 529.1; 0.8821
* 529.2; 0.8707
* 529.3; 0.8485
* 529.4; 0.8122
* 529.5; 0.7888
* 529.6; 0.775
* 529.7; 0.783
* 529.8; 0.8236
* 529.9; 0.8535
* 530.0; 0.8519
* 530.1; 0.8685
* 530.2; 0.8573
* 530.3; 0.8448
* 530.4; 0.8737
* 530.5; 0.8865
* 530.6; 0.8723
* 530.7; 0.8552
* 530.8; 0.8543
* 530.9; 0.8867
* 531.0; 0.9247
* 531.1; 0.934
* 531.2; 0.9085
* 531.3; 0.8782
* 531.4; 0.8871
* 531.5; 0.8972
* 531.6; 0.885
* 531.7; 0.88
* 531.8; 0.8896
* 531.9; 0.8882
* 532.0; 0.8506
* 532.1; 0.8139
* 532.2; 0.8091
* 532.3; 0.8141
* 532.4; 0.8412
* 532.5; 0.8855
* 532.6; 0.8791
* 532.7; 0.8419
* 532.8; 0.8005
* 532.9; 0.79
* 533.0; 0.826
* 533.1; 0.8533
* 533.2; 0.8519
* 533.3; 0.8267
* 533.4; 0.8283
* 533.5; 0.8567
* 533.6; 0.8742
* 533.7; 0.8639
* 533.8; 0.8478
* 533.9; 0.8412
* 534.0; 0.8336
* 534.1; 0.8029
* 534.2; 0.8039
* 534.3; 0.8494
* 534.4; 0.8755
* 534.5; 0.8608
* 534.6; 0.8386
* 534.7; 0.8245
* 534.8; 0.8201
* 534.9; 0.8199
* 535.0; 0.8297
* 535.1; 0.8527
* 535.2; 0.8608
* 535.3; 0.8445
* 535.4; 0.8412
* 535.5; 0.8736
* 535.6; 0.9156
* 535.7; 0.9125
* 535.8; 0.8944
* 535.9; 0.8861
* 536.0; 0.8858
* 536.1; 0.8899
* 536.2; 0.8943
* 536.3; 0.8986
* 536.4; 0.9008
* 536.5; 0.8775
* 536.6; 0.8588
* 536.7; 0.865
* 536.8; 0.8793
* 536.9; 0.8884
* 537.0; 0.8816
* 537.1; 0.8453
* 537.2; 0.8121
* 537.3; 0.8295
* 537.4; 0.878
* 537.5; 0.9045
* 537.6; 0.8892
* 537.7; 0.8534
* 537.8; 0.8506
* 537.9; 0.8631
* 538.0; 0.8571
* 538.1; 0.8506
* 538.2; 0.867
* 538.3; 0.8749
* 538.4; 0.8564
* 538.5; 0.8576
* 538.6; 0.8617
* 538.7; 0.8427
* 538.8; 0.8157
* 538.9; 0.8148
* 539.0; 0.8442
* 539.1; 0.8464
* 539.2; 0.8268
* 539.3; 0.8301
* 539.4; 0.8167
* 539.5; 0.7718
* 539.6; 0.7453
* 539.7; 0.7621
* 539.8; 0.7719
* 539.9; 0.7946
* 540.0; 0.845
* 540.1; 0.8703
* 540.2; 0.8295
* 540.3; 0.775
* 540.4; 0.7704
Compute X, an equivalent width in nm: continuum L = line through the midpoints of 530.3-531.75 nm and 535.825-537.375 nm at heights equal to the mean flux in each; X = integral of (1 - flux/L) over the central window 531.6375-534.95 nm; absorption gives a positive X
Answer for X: 0.15 nm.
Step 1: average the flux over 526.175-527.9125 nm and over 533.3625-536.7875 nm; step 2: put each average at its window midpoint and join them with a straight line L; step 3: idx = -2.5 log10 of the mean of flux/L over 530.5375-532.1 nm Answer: -0.09 mag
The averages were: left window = 0.756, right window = 0.86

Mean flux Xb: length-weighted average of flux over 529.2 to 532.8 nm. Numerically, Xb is 0.858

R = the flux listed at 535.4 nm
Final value 0.8412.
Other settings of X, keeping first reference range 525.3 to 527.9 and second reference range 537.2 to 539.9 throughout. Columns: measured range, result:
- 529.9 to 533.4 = -0.265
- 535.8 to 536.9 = -0.079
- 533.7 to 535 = -0.033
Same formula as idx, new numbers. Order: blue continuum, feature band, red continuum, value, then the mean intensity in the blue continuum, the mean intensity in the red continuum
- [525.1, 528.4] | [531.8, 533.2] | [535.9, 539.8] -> -0.02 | 0.791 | 0.852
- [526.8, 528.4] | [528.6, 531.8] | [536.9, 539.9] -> -0.08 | 0.795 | 0.839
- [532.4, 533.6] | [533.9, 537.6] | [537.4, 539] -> -0.02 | 0.841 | 0.858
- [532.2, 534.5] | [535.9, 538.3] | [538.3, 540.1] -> -0.06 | 0.84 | 0.821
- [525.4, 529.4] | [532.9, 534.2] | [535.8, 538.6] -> 0.01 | 0.805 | 0.87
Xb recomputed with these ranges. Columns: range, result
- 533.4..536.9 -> 0.861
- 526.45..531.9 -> 0.835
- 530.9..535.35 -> 0.852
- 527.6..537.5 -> 0.857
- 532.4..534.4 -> 0.841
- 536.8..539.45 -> 0.853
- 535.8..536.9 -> 0.884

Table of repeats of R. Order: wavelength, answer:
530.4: 0.8737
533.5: 0.8567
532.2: 0.8091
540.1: 0.8703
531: 0.9247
